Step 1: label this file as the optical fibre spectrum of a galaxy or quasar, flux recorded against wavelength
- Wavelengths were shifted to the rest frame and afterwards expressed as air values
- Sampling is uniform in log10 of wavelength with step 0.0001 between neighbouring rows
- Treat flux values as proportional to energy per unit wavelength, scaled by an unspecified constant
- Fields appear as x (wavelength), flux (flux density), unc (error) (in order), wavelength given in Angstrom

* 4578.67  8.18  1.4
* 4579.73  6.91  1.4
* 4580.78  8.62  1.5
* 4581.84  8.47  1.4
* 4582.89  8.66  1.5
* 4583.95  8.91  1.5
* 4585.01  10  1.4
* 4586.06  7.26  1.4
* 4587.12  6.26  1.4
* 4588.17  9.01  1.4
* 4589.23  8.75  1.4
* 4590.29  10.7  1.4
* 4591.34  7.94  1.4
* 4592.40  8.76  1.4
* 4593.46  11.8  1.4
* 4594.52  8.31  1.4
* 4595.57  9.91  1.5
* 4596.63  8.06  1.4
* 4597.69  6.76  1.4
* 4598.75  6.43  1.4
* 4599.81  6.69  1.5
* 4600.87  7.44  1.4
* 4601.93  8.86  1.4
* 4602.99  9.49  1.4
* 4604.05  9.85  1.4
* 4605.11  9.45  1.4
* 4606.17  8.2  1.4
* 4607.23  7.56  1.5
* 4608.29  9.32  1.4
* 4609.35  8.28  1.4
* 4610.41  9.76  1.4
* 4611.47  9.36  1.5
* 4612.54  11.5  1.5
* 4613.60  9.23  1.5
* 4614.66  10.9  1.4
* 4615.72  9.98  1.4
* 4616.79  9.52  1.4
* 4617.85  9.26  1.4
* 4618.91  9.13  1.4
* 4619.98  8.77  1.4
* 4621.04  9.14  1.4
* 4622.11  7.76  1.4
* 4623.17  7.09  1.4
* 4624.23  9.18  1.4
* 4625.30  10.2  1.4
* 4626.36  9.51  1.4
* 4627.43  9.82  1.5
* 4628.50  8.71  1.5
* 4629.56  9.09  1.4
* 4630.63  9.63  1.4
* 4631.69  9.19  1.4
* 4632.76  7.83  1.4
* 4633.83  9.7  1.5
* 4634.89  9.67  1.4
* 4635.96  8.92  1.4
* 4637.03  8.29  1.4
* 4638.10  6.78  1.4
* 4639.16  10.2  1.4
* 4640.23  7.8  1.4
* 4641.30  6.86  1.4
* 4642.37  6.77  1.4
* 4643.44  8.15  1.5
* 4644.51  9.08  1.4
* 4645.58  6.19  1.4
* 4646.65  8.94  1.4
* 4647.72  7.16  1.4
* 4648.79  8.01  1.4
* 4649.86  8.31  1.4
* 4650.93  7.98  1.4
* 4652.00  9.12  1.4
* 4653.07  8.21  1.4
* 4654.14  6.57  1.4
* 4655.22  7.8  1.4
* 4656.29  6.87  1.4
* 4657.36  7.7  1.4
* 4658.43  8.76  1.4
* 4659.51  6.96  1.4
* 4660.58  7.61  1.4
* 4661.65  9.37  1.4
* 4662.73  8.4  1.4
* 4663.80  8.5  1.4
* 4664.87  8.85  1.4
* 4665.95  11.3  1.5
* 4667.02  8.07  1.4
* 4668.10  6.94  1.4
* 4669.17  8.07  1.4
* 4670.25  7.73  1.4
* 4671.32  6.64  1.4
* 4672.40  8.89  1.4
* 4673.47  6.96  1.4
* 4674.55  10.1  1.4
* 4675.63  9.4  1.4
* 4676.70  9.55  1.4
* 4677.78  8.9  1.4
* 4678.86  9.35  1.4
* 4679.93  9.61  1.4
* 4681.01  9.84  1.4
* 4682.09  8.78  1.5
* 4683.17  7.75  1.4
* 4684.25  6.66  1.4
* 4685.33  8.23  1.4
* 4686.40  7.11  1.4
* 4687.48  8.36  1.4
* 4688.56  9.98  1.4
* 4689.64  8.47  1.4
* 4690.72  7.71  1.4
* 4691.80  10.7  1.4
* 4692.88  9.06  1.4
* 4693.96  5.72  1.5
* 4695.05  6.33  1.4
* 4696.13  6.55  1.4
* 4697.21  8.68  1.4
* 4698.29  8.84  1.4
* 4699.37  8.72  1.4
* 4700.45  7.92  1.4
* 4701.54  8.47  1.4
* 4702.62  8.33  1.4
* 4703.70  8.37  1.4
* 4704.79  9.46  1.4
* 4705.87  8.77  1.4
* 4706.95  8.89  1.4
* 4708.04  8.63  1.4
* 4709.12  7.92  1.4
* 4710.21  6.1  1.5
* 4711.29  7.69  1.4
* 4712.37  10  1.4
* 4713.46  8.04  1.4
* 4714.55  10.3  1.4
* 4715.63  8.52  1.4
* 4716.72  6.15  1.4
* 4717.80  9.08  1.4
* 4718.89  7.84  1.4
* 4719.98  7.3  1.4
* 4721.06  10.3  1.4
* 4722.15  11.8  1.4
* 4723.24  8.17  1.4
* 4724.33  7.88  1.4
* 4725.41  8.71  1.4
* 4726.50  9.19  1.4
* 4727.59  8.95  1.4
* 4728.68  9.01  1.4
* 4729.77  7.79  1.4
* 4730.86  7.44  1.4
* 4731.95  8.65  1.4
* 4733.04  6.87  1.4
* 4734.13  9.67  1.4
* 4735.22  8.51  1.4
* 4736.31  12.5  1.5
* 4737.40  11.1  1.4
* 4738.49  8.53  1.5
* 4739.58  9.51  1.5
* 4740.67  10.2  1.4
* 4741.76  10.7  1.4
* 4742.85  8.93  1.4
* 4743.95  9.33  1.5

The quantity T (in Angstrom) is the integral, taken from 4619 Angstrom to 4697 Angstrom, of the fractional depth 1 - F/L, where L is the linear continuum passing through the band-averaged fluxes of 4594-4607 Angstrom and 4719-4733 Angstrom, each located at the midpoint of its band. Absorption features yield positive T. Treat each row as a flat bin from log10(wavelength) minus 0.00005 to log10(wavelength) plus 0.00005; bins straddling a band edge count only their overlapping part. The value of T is 0.8 Angstrom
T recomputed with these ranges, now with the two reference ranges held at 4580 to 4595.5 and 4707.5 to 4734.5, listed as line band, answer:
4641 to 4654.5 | 1.3 Angstrom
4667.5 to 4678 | 0.4 Angstrom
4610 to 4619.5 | -1.2 Angstrom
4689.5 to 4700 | 0.6 Angstrom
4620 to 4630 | -0.2 Angstrom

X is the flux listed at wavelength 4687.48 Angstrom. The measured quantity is 8.36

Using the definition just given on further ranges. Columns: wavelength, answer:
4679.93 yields 9.61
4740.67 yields 10.2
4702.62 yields 8.33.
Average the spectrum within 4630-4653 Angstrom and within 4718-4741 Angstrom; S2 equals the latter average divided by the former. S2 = 1.09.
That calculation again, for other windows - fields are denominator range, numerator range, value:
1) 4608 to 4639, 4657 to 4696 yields 0.91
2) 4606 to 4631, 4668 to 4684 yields 0.93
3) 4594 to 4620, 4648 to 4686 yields 0.94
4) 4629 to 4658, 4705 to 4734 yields 1.04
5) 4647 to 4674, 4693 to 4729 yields 1.04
